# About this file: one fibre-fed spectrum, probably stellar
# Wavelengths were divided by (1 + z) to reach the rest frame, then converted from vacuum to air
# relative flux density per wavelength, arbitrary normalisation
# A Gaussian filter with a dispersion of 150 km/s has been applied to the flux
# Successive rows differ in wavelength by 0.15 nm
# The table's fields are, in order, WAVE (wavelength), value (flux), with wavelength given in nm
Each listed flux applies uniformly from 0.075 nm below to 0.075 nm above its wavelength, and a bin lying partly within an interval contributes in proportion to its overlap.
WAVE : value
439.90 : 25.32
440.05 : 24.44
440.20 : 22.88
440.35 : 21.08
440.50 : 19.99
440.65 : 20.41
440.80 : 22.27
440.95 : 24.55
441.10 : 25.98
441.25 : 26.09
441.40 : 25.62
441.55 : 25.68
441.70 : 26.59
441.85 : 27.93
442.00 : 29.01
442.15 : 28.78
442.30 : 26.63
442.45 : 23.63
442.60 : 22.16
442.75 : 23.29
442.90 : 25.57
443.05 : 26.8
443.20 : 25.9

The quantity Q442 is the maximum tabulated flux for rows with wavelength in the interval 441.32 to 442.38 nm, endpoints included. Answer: 29.01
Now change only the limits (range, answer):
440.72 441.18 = 25.98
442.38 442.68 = 23.63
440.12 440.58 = 22.88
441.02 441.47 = 26.09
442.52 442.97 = 25.57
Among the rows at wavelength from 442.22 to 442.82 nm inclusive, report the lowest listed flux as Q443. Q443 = 22.16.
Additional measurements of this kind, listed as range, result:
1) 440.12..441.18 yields 19.99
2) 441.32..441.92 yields 25.62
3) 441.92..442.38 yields 26.63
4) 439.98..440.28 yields 22.88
